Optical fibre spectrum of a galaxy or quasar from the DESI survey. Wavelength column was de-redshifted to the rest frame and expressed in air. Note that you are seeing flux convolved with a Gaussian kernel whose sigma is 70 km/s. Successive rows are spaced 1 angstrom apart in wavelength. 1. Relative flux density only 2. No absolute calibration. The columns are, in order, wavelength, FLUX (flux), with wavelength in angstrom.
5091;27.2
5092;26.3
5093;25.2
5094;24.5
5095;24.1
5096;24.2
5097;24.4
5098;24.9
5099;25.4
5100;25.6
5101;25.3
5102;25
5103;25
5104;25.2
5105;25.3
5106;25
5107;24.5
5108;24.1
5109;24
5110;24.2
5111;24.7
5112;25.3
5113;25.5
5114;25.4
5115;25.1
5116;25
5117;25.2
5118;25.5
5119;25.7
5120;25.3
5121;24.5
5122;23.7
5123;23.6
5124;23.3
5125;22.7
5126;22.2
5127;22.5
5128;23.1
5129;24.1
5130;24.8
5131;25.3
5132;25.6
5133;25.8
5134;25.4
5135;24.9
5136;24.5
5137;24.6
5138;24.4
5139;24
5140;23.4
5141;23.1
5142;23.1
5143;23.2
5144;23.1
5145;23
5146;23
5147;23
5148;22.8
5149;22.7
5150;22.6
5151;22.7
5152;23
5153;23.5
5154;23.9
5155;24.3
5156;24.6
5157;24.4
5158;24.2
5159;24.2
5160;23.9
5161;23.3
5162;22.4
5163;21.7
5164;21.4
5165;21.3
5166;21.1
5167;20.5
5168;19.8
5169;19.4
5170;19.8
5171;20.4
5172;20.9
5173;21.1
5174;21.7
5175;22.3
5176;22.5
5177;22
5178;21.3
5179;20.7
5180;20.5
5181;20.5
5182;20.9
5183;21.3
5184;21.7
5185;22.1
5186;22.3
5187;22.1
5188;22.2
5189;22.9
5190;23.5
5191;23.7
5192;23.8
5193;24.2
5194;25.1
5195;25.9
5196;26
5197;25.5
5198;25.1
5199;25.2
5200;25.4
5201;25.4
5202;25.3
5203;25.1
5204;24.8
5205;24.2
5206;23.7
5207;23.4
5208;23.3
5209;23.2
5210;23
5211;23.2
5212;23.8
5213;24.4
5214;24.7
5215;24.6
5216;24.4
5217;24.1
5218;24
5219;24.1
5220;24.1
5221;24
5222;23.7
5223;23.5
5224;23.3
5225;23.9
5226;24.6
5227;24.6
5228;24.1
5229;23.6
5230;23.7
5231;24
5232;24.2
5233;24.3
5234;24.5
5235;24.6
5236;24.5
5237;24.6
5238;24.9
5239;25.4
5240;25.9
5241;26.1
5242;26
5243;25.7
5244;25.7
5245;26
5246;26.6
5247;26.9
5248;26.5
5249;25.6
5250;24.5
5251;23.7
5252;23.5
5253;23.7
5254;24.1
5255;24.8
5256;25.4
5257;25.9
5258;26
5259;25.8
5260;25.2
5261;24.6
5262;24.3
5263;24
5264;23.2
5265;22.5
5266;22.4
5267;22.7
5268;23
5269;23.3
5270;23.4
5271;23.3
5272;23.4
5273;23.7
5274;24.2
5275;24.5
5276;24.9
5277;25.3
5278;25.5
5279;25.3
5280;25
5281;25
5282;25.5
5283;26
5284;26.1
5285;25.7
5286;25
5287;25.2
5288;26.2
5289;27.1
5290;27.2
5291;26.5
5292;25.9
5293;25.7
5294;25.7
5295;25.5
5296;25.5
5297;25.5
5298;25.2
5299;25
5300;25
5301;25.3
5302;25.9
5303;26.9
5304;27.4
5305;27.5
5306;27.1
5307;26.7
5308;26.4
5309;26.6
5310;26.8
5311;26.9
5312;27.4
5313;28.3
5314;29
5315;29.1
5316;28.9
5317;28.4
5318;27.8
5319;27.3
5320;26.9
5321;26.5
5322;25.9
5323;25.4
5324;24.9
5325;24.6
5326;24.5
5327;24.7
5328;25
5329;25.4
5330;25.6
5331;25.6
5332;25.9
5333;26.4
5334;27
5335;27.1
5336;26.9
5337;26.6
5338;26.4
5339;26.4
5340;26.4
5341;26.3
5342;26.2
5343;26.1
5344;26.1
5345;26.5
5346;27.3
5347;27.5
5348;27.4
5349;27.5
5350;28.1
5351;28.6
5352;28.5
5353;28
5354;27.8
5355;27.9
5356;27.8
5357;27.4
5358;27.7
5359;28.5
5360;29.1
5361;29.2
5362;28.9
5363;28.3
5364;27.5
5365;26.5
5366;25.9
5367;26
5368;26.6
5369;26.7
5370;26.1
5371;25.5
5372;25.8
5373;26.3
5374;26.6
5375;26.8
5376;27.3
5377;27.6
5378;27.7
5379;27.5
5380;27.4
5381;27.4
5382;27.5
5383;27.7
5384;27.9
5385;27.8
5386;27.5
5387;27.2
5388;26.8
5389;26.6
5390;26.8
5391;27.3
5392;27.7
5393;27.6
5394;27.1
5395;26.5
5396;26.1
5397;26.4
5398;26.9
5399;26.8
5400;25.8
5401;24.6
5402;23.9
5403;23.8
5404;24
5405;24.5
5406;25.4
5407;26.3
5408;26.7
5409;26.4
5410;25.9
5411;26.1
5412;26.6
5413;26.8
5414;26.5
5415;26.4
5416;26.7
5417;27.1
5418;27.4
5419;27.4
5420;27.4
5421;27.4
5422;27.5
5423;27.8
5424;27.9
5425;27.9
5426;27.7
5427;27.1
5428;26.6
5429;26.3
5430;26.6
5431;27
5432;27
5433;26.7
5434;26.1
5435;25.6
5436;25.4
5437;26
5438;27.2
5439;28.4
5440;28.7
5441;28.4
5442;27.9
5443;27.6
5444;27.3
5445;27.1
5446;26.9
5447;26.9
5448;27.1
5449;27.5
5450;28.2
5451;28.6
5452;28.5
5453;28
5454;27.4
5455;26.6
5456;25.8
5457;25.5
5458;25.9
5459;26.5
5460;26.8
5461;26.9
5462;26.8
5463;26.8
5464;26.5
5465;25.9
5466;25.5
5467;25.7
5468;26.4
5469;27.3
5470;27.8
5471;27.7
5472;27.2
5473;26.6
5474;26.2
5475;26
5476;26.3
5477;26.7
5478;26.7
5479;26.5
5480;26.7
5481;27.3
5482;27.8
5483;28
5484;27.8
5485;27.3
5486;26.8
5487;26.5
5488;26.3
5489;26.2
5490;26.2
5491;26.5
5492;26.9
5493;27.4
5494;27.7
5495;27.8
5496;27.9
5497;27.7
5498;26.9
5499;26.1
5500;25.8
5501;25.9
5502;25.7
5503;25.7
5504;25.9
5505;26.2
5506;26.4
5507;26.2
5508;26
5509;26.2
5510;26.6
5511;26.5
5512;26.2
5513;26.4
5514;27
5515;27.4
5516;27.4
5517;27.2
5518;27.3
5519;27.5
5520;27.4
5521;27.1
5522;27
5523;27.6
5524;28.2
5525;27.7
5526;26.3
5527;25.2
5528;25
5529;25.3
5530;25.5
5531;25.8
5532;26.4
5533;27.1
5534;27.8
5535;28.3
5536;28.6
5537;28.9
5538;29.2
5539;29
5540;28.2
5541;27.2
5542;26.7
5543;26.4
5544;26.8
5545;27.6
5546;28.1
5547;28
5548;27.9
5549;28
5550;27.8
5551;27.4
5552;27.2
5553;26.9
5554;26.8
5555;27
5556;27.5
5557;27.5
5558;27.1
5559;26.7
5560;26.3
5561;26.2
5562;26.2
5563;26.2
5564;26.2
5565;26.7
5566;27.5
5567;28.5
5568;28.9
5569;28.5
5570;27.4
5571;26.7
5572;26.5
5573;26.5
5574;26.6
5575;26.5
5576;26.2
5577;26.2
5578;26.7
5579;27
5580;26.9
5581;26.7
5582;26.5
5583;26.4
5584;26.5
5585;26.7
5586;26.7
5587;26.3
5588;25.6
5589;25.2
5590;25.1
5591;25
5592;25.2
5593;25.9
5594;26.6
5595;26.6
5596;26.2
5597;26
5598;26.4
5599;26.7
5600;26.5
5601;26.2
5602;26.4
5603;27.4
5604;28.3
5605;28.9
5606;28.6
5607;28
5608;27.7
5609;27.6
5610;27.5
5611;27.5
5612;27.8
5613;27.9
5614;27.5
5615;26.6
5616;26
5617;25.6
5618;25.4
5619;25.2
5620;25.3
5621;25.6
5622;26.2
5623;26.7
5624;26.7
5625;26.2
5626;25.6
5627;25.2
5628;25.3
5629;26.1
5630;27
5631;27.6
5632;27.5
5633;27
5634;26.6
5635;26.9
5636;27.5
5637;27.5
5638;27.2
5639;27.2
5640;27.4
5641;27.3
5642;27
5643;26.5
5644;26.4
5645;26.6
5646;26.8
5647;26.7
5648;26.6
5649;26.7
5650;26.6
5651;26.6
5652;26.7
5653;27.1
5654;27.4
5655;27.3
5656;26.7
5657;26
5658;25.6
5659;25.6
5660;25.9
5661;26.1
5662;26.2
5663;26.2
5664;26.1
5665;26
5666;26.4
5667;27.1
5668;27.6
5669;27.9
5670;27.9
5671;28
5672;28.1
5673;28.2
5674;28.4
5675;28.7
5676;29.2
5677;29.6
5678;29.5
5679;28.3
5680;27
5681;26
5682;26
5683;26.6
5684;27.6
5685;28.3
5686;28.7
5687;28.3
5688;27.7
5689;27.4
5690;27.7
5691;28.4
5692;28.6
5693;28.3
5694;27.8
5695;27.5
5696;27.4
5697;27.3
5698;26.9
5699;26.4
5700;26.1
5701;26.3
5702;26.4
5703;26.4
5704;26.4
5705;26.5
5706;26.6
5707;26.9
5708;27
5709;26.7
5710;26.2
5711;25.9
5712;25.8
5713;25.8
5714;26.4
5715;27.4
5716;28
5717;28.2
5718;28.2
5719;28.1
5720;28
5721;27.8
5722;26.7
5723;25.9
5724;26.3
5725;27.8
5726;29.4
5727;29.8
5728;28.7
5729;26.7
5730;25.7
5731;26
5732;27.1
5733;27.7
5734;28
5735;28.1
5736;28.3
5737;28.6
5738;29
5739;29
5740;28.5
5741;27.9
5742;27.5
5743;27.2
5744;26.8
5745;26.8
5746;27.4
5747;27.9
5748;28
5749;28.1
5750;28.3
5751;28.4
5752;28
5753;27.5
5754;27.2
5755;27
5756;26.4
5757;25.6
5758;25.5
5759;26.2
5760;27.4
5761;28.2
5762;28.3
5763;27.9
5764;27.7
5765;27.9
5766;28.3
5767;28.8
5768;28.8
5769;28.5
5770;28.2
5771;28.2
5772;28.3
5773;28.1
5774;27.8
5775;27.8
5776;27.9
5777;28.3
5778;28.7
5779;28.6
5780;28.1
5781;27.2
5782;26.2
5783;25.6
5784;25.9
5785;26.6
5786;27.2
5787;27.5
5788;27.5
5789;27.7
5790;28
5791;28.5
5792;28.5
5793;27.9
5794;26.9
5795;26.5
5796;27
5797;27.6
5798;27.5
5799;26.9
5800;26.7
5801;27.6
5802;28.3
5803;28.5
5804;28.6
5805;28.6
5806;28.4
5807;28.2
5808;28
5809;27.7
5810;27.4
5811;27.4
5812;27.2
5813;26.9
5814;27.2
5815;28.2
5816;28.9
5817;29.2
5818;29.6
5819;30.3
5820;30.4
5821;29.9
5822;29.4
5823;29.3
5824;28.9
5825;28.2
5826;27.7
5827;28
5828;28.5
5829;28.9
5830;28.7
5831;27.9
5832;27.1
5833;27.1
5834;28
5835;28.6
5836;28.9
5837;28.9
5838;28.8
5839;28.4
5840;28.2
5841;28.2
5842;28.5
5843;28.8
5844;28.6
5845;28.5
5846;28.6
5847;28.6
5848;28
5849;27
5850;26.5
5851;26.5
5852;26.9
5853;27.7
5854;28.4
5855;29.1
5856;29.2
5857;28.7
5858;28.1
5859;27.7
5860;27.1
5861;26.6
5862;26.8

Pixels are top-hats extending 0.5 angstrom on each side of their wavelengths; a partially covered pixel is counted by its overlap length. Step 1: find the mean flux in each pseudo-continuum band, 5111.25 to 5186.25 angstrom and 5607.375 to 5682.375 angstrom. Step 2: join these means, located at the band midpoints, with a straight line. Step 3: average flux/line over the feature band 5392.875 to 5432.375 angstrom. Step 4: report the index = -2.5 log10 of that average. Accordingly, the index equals -0.057 mag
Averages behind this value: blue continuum 23.1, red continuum 26.9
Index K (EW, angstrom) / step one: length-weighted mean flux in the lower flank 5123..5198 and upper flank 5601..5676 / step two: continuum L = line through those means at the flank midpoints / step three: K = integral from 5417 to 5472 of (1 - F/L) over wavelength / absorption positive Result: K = -3.8 angstrom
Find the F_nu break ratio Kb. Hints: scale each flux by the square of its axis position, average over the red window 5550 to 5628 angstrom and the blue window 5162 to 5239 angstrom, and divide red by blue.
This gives 1.33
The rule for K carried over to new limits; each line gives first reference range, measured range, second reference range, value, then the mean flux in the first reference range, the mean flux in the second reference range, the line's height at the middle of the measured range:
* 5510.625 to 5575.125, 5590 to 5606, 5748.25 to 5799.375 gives 0.4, 27.2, 27.6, 27.3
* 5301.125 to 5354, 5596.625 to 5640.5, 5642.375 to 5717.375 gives 0.4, 26.8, 27.1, 27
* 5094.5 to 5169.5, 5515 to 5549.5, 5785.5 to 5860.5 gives -1.3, 23.9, 28.1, 26.3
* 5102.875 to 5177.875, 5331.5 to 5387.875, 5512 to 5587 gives -4.0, 23.5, 27.1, 25.4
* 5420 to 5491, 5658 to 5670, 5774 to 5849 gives 0.5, 27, 28.1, 27.6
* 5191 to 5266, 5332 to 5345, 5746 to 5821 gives -0.6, 24.6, 27.8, 25.2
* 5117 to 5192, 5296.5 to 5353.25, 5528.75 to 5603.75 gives -4.8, 22.9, 26.9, 24.6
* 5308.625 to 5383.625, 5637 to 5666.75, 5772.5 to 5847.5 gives 1.2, 27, 28.1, 27.7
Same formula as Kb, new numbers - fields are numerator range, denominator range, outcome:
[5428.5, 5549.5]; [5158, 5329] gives 1.21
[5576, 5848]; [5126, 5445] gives 1.26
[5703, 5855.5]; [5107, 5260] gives 1.45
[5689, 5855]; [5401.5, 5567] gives 1.14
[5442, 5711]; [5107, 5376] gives 1.23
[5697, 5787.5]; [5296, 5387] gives 1.18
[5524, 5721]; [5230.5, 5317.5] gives 1.21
